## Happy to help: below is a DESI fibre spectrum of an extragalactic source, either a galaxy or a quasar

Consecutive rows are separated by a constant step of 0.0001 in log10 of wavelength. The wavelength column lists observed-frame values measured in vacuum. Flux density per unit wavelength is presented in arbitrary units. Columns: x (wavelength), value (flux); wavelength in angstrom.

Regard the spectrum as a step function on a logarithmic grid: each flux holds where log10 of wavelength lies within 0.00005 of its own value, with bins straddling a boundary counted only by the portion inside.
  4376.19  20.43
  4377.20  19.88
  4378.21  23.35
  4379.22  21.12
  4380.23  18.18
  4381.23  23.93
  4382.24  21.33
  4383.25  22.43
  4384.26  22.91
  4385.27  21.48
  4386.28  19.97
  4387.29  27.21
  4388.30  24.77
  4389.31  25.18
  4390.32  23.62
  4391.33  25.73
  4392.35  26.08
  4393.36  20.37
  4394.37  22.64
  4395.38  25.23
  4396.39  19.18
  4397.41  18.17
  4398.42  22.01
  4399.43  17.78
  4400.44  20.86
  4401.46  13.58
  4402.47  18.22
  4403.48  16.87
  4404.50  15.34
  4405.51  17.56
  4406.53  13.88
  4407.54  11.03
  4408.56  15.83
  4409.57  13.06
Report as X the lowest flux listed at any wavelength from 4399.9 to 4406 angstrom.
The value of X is 13.58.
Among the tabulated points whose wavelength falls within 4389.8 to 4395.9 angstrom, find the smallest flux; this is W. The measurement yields 20.37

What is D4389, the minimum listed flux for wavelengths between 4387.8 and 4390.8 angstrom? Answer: 23.62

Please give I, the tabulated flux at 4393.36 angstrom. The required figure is 20.37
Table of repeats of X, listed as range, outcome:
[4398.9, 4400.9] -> 17.78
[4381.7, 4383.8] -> 21.33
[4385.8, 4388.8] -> 19.97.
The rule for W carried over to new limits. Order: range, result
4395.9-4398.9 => 18.17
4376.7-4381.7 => 18.18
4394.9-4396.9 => 19.18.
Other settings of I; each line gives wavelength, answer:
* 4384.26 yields 22.91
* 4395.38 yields 25.23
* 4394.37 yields 22.64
